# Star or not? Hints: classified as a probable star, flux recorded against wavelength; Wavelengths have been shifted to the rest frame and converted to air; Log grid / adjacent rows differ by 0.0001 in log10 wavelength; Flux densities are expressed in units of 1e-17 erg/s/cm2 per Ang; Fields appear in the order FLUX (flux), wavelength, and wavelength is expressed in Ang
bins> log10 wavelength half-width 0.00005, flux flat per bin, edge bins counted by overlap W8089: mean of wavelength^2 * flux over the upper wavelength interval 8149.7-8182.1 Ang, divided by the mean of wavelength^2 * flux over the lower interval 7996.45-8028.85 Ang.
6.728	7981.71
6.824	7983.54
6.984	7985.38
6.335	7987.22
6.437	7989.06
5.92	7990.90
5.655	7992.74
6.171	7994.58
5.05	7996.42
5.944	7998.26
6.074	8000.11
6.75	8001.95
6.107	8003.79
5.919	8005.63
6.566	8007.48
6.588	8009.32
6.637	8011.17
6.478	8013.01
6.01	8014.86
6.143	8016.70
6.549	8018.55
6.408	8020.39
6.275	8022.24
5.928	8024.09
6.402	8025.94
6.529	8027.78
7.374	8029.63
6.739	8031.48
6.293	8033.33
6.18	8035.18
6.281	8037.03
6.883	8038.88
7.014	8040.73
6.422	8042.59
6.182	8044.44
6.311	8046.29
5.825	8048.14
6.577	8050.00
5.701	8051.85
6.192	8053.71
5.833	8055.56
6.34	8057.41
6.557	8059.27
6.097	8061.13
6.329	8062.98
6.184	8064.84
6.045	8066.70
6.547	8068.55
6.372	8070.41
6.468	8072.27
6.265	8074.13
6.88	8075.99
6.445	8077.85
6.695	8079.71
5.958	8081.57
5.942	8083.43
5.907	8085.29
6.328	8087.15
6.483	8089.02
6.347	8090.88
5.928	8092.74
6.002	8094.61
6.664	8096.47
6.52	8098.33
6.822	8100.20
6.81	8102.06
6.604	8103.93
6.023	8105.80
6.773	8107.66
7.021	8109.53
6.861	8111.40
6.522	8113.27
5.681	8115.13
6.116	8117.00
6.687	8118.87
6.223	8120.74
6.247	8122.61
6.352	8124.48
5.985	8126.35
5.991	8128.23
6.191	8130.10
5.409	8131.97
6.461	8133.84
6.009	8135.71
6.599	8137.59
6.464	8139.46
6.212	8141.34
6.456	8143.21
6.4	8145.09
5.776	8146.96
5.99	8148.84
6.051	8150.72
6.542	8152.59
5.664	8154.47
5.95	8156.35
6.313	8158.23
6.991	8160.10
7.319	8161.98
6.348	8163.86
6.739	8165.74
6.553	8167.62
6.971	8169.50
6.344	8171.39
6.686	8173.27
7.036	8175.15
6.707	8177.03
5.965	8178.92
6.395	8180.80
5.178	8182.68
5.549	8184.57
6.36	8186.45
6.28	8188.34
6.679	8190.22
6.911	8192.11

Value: 1.07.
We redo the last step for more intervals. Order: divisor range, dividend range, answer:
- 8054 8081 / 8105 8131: 1.01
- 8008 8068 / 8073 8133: 1.01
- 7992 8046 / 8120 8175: 1.03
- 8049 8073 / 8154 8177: 1.08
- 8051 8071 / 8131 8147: 1.02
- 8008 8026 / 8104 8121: 1.04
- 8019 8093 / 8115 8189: 1.02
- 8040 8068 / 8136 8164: 1.04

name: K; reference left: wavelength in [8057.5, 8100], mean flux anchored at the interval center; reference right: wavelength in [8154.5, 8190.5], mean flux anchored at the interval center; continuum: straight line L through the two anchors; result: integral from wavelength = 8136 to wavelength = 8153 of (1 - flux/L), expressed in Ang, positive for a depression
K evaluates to 0.3 Ang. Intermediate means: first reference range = 6.32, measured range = 6.26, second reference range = 6.42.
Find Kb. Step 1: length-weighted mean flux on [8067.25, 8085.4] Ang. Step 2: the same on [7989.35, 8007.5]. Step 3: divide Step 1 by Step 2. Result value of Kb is 1.06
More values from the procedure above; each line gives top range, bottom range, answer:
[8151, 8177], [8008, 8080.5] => 1.03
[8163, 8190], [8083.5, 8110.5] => 0.99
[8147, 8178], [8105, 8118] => 1.01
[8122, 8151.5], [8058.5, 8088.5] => 0.98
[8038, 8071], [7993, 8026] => 1.02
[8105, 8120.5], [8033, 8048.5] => 1.01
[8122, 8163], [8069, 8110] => 0.97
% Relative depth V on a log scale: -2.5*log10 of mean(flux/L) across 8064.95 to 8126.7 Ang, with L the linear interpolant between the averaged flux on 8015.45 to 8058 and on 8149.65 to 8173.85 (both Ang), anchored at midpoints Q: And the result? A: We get 0.01 mag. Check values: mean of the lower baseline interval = 6.36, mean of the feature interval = 6.38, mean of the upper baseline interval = 6.49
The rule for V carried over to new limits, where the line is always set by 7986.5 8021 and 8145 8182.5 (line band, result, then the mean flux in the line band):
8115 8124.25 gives 0.018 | 6.25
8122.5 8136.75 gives 0.051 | 6.07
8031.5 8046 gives -0.040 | 6.47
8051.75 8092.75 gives 0.003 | 6.27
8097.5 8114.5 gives -0.052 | 6.65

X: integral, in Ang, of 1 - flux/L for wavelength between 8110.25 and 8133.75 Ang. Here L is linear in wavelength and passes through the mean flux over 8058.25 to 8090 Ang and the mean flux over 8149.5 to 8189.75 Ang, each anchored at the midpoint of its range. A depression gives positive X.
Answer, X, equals 0.5 Ang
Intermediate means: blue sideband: 6.32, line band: 6.21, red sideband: 6.38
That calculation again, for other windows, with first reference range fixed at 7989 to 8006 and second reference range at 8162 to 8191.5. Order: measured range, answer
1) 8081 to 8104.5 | -0.44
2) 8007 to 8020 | -0.85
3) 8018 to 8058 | -1.91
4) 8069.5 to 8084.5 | -0.48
